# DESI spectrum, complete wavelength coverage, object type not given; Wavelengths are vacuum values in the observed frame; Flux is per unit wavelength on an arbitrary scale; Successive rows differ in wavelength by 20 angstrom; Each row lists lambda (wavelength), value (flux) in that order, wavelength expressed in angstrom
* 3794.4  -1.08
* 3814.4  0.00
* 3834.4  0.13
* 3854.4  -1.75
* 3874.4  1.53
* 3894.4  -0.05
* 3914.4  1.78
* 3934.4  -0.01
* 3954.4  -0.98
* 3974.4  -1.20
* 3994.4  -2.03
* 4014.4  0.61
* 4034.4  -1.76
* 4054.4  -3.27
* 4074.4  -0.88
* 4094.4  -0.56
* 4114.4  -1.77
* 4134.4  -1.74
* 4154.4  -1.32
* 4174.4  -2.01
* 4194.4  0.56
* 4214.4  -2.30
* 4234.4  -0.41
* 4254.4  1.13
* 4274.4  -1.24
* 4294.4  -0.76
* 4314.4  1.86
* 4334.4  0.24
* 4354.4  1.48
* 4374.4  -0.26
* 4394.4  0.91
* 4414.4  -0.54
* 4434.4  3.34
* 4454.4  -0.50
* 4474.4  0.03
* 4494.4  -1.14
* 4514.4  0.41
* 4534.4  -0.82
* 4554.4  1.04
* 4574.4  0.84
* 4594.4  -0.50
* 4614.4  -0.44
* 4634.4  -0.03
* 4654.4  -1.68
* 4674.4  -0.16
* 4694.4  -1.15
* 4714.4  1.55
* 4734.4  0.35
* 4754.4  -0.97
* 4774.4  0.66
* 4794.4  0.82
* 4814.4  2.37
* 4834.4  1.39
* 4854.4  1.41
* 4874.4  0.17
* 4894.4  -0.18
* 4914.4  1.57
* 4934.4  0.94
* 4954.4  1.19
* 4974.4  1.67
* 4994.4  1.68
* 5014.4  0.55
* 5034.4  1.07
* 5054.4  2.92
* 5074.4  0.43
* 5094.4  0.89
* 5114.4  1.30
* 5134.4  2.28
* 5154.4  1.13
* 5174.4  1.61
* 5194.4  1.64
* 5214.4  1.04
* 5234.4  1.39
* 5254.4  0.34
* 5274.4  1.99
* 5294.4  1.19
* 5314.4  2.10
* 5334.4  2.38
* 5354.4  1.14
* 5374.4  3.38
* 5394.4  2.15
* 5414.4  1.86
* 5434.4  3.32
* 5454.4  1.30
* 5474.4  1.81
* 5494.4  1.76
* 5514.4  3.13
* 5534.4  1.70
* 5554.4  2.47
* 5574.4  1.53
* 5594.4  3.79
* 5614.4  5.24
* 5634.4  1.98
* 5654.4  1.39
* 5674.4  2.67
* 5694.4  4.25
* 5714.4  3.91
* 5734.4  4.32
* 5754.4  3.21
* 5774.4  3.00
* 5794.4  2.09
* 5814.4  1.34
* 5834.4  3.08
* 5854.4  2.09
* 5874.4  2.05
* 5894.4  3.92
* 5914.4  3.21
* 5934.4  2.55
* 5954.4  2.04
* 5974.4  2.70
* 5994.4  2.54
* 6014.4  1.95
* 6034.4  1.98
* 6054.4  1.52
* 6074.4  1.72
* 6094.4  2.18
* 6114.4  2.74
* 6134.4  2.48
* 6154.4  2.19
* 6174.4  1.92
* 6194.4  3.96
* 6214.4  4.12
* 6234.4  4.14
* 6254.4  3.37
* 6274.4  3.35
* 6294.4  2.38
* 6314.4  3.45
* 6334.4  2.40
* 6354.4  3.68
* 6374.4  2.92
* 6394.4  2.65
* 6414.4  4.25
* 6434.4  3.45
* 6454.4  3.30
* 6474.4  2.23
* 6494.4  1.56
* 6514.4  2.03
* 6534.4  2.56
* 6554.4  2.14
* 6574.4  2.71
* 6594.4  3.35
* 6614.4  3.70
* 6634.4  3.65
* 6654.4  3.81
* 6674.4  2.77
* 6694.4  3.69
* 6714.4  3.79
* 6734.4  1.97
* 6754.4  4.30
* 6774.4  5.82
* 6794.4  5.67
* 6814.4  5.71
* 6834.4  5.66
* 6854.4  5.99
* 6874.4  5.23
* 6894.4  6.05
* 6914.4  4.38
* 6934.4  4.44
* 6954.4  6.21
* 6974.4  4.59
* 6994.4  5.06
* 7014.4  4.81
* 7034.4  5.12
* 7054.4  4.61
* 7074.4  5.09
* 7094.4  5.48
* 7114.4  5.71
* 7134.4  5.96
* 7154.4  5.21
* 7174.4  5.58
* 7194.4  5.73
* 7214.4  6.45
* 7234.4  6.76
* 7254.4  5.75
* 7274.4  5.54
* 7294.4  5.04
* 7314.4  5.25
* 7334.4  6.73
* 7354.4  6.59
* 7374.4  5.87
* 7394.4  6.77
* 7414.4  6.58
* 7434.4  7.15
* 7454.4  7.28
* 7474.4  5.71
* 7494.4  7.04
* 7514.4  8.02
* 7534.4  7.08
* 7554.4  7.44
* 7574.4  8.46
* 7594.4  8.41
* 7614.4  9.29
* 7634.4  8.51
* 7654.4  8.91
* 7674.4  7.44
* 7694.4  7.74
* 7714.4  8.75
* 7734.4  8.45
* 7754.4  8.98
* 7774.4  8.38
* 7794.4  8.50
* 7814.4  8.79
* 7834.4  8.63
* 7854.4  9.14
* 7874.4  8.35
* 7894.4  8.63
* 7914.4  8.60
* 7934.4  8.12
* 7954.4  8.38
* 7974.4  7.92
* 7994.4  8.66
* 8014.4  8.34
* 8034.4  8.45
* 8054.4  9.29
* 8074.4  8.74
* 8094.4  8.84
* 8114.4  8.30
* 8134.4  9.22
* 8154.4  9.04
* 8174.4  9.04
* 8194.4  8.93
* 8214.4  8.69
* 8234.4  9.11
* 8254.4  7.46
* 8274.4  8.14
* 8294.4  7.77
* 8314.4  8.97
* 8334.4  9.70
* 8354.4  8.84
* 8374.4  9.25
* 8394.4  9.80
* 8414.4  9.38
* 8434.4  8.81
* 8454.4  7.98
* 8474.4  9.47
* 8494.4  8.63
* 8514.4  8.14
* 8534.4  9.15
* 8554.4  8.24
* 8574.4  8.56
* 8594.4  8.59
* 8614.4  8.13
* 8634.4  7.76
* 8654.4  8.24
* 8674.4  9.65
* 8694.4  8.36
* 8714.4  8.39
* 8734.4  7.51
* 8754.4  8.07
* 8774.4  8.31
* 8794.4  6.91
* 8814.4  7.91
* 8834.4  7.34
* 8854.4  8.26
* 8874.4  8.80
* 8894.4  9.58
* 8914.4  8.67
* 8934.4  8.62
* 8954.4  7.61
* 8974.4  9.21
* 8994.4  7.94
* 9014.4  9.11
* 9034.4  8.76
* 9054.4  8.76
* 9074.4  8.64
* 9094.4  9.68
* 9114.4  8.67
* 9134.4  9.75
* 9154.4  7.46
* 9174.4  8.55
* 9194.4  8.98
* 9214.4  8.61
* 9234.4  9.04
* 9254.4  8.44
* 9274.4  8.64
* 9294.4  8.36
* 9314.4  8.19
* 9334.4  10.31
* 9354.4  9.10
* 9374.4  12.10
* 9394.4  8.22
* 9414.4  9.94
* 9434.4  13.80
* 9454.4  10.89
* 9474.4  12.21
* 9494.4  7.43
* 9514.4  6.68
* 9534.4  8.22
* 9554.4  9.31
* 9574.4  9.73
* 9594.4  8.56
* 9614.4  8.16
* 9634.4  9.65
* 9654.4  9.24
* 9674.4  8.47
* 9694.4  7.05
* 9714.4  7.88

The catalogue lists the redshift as 0.70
